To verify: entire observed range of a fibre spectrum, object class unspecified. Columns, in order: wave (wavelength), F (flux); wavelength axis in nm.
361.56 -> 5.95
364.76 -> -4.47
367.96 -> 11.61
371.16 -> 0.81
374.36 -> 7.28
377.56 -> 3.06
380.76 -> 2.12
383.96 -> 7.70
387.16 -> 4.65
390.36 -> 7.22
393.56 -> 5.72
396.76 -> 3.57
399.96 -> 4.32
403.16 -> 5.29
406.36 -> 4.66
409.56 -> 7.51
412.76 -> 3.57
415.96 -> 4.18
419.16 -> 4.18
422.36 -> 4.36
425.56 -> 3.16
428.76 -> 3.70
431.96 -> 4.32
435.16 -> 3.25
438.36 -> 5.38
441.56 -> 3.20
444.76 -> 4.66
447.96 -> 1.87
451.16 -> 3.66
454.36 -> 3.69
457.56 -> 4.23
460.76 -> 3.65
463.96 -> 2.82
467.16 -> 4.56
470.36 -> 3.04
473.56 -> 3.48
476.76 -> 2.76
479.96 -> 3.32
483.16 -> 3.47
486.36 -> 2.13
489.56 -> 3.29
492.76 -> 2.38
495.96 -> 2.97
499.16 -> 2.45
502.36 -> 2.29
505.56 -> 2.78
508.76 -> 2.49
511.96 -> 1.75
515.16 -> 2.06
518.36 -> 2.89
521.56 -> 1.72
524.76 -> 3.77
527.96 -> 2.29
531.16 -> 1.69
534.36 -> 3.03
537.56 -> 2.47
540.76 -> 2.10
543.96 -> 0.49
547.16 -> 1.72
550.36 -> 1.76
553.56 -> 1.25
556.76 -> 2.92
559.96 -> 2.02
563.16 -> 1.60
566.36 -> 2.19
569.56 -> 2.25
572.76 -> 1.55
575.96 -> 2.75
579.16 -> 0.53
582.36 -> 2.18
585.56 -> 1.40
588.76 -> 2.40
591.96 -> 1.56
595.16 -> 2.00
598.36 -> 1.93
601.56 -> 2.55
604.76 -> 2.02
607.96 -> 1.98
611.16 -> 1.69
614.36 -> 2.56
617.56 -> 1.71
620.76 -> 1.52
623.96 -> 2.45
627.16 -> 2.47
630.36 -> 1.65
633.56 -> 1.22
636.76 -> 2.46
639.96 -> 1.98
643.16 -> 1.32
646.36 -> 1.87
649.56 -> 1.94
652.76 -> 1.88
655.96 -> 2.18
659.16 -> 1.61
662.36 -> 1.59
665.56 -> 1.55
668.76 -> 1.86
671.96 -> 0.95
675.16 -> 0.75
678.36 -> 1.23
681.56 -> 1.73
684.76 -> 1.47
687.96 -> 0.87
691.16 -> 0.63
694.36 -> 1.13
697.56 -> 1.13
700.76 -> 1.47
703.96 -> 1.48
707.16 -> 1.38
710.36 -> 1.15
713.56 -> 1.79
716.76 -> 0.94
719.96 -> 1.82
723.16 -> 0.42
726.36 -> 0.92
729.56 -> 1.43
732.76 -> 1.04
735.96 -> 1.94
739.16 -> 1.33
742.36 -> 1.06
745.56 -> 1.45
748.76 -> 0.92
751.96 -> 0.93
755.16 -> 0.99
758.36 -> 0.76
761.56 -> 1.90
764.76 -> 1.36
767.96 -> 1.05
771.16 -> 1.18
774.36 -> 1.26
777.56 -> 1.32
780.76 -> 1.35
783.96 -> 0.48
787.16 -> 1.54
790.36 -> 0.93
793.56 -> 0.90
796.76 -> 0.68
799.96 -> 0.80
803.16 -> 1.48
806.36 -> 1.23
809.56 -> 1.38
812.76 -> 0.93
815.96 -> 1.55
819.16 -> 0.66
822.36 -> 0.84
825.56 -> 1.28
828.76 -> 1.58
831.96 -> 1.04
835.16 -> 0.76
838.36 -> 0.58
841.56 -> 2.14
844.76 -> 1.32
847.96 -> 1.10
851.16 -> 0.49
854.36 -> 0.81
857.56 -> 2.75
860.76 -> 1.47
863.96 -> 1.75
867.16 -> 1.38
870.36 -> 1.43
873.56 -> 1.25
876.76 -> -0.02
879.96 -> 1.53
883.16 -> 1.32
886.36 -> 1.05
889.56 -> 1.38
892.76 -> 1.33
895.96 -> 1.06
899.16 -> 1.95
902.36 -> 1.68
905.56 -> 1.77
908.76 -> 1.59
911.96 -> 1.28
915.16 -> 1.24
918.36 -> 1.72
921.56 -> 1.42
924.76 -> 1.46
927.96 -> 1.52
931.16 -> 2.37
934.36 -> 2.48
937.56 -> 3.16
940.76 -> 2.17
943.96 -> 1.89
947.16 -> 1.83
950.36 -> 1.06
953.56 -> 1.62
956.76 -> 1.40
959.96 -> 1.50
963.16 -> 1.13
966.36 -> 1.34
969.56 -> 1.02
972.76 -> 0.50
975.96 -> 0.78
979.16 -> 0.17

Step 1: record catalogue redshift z 1.300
